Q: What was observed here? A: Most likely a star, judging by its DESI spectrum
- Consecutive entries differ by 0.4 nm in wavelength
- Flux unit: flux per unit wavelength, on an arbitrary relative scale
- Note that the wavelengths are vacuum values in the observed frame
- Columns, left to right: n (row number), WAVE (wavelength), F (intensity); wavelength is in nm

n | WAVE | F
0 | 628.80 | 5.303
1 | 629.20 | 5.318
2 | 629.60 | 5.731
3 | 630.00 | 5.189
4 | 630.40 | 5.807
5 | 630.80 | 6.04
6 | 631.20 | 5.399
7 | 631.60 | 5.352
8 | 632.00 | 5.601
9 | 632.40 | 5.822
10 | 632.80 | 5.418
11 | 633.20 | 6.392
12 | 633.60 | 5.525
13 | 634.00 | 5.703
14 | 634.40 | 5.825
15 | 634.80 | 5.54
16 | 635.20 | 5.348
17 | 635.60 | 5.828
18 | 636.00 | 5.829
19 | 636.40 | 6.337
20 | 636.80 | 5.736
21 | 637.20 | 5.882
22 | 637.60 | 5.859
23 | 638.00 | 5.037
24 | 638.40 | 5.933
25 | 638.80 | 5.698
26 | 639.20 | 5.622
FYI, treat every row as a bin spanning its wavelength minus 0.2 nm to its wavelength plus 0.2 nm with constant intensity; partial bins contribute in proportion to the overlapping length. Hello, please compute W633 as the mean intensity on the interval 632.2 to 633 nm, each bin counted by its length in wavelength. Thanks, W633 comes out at 5.62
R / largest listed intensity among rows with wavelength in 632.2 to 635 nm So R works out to 6.392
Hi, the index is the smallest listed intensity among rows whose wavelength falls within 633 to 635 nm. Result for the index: 5.525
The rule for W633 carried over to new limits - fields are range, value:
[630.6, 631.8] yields 5.6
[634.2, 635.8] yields 5.64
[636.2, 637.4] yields 5.98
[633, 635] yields 5.8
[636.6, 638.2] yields 5.63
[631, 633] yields 5.52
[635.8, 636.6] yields 6.08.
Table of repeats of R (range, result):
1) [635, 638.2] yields 6.337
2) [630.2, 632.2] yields 6.04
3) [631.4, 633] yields 5.822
